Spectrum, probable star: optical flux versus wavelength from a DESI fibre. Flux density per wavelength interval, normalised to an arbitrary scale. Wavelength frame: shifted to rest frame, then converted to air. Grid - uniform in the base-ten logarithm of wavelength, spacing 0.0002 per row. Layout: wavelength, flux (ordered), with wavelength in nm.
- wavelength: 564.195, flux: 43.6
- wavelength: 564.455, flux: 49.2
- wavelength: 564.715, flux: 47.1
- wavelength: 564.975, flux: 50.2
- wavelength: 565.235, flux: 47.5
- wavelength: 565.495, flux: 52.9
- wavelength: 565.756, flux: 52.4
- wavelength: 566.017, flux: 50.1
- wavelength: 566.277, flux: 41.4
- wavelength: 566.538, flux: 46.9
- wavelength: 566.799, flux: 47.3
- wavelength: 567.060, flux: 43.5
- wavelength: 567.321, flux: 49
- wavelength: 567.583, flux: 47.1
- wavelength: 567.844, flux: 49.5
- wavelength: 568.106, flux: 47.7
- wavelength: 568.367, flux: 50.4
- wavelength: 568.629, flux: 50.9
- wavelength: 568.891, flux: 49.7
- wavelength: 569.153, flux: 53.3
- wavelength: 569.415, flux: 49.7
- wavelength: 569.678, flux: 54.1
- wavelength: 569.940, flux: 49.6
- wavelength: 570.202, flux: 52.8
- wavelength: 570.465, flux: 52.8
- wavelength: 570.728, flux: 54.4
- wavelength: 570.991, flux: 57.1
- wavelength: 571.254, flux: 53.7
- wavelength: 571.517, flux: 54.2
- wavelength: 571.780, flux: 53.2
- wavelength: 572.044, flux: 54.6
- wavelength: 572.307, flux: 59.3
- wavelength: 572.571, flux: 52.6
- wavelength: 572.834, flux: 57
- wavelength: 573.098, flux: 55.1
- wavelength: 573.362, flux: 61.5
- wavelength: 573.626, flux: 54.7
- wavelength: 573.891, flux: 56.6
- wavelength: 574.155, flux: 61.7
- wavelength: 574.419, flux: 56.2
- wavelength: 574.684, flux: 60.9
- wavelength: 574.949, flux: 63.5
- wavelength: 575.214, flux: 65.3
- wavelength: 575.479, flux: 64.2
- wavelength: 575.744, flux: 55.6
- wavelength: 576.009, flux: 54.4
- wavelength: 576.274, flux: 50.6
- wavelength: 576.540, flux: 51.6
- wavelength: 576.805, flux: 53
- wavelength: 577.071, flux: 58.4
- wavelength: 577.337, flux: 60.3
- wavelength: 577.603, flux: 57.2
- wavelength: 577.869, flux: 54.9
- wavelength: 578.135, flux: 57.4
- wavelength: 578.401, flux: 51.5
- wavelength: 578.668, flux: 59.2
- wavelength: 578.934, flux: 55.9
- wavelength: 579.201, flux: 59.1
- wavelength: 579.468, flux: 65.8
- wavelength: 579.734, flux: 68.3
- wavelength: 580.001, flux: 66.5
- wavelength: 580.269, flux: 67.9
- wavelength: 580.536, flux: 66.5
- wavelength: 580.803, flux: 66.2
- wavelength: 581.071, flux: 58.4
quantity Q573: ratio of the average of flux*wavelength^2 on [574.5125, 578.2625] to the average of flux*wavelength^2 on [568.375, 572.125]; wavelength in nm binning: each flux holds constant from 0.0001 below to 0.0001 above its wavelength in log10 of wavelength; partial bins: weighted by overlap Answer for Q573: 1.1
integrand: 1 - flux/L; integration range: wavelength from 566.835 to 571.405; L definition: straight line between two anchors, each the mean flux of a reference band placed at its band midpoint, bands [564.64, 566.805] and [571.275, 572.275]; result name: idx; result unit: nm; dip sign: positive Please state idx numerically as 0.09 nm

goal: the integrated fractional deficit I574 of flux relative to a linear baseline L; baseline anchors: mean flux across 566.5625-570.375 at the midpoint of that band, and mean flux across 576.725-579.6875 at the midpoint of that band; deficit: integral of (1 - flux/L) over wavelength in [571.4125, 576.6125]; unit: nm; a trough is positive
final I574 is -0.28 nm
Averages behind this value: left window 49.6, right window 57.9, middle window 57.2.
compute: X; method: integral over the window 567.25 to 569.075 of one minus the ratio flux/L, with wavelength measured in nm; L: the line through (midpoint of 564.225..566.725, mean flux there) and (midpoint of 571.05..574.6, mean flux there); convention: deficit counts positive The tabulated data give 0.07 nm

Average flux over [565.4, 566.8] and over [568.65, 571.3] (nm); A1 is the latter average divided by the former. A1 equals 1.1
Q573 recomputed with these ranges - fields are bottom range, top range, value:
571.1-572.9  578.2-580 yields 1.13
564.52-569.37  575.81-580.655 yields 1.25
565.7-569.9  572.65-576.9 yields 1.21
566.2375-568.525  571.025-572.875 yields 1.18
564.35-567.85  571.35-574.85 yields 1.21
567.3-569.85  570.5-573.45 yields 1.12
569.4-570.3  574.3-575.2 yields 1.20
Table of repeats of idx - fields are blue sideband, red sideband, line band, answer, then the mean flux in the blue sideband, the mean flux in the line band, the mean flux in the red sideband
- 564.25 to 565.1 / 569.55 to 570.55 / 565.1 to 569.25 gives 0.13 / 48.4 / 48.7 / 52.3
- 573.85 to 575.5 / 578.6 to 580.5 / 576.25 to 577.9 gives 0.18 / 61.3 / 55.4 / 63.6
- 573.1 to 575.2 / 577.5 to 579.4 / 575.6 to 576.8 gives 0.10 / 59.4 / 53.2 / 56.8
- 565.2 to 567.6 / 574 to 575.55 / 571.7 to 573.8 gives 0.08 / 47.8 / 56.1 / 61.8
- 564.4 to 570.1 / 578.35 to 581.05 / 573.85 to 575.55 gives -0.12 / 49.1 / 61.3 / 62.9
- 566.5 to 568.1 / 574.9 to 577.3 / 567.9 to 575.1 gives -0.36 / 47.3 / 54.7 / 57.3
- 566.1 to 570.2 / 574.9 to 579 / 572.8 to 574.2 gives -0.10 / 48.8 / 57.6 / 57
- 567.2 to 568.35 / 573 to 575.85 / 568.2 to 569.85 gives -0.02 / 48.5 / 51.2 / 59.7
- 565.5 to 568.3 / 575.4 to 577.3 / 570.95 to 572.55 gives -0.10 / 47.8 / 55.1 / 55.4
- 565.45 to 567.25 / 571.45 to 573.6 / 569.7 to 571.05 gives 0.00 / 47.6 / 53.2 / 55.9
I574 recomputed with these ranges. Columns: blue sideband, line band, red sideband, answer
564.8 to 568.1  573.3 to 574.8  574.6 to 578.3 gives -0.085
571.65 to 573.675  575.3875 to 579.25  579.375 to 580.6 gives 0.427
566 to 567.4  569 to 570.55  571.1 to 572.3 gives -0.022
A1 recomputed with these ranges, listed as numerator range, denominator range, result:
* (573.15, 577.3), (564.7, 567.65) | 1.21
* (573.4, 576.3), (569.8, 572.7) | 1.09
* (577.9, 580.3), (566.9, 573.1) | 1.17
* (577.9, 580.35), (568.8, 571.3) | 1.15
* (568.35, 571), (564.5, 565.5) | 1.06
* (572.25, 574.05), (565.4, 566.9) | 1.17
